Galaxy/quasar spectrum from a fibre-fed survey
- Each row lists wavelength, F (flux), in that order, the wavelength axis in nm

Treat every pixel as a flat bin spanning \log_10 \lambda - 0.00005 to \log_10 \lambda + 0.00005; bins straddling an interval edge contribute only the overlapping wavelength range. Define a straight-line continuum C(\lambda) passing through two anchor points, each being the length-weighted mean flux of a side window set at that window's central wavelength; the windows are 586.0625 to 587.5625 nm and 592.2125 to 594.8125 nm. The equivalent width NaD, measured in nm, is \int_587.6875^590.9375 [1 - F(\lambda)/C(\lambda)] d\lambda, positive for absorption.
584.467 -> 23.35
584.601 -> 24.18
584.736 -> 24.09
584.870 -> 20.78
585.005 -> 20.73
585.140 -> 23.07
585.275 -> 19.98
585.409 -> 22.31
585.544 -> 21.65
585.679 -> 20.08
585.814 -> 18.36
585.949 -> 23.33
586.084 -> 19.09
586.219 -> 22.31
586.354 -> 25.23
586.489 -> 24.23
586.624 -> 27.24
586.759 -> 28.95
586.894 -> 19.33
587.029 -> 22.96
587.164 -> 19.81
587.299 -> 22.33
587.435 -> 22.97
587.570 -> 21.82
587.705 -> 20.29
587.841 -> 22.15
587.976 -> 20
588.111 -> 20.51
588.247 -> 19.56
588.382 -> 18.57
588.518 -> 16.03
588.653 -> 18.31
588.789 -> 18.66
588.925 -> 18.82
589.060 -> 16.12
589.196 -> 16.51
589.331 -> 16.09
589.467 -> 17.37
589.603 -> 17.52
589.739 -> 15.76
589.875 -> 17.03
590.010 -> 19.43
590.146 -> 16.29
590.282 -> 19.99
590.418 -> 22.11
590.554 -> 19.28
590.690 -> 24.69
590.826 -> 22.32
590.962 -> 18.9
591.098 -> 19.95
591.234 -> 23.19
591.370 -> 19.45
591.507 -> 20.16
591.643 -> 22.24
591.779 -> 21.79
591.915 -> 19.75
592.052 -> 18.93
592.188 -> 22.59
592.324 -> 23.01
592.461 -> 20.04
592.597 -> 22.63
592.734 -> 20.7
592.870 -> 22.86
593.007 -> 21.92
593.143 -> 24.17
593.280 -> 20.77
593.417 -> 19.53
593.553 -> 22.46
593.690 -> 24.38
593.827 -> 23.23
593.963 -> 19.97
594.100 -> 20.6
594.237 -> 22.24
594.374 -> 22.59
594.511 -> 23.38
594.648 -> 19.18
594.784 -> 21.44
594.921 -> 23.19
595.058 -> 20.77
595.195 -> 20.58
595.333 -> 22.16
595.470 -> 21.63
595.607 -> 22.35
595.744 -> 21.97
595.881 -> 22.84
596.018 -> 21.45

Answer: 0.549 nm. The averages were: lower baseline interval 23.2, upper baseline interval 21.9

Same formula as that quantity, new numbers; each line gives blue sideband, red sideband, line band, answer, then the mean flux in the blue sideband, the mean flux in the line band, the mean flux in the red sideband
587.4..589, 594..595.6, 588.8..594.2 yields 0.10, 19.7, 20.3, 21.6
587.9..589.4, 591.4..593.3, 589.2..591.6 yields 0.05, 18.1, 19.3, 21.5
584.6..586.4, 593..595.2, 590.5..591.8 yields 0.03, 21.7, 21.2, 21.8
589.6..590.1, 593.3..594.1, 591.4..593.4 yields -0.12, 17.4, 21.4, 21.7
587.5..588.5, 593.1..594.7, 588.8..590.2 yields 0.23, 20.2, 17.2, 21.9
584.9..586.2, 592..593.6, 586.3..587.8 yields -0.14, 21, 23.2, 21.7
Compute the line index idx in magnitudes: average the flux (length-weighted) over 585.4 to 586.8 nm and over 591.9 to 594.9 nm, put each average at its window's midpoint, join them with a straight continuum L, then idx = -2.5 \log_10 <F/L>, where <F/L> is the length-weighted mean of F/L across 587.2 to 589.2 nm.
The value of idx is 0.15 mag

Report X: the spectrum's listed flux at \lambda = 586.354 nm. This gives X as 25.23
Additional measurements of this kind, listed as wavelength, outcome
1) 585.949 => 23.33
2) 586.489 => 24.23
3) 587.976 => 20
